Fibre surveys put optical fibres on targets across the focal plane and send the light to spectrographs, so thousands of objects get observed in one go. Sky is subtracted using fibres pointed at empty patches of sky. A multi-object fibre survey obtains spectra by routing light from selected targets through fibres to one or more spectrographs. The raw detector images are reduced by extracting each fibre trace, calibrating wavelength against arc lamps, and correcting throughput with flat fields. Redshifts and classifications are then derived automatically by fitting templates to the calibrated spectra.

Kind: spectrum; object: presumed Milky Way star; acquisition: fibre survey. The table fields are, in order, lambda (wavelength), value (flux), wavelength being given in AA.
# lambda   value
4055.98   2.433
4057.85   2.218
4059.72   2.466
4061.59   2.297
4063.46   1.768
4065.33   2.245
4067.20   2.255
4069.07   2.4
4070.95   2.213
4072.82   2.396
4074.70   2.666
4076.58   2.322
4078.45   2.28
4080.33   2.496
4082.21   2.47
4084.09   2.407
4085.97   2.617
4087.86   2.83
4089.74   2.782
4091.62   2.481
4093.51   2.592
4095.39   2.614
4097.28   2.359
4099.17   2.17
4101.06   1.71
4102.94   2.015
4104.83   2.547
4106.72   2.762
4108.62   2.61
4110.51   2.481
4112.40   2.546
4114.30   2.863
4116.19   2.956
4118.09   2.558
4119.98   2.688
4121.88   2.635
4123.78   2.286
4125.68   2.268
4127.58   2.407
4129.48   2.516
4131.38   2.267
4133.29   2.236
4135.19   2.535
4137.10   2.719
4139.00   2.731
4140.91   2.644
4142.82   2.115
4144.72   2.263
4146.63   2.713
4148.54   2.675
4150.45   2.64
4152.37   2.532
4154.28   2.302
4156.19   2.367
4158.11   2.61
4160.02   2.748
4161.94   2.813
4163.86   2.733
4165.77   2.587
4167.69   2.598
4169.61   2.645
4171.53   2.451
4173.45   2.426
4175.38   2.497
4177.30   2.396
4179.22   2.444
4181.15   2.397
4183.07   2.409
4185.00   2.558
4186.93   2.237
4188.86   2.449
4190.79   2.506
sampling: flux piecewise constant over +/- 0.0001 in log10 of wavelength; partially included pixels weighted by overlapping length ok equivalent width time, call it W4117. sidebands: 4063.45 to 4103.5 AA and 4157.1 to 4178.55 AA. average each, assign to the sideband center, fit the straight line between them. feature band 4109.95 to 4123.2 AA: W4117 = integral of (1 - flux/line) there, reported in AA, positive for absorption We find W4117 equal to -1.1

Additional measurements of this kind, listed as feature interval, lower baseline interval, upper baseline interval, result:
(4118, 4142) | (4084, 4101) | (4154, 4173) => 0.51 AA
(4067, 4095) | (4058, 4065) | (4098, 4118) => -2.21 AA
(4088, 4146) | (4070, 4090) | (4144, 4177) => 0.87 AA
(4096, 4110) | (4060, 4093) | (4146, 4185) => 0.74 AA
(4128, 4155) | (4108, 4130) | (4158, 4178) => 0.92 AA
